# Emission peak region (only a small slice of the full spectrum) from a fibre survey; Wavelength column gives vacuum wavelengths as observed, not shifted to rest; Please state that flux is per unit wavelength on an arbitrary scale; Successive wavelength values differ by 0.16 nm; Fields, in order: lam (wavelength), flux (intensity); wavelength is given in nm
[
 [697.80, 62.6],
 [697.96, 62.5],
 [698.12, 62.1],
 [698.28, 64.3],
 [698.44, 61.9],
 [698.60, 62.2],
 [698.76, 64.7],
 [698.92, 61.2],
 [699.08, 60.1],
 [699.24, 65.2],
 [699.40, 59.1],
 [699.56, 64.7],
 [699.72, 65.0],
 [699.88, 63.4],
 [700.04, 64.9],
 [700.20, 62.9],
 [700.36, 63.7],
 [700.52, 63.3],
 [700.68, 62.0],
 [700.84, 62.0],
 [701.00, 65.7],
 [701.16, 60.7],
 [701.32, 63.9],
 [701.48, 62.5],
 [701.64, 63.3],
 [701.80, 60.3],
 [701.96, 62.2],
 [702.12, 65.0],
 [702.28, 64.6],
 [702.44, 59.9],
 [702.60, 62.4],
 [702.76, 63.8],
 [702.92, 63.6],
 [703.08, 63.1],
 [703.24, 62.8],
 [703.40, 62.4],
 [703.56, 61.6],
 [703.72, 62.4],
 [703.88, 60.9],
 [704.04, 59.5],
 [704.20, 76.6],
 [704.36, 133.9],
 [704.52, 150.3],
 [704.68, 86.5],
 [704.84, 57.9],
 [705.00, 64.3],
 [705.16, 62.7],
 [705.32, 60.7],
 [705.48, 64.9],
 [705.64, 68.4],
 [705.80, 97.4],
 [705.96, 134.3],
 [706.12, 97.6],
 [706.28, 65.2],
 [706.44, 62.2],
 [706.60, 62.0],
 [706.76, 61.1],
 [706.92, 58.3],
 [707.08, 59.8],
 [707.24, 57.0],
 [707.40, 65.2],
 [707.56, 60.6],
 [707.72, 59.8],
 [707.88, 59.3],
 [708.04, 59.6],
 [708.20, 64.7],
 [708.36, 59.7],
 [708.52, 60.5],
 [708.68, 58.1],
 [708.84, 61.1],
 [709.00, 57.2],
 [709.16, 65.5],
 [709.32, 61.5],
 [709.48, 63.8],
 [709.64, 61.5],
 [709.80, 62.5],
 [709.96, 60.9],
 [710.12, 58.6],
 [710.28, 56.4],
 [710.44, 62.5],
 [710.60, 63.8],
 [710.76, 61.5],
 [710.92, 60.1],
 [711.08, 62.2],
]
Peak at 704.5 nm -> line [S II]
